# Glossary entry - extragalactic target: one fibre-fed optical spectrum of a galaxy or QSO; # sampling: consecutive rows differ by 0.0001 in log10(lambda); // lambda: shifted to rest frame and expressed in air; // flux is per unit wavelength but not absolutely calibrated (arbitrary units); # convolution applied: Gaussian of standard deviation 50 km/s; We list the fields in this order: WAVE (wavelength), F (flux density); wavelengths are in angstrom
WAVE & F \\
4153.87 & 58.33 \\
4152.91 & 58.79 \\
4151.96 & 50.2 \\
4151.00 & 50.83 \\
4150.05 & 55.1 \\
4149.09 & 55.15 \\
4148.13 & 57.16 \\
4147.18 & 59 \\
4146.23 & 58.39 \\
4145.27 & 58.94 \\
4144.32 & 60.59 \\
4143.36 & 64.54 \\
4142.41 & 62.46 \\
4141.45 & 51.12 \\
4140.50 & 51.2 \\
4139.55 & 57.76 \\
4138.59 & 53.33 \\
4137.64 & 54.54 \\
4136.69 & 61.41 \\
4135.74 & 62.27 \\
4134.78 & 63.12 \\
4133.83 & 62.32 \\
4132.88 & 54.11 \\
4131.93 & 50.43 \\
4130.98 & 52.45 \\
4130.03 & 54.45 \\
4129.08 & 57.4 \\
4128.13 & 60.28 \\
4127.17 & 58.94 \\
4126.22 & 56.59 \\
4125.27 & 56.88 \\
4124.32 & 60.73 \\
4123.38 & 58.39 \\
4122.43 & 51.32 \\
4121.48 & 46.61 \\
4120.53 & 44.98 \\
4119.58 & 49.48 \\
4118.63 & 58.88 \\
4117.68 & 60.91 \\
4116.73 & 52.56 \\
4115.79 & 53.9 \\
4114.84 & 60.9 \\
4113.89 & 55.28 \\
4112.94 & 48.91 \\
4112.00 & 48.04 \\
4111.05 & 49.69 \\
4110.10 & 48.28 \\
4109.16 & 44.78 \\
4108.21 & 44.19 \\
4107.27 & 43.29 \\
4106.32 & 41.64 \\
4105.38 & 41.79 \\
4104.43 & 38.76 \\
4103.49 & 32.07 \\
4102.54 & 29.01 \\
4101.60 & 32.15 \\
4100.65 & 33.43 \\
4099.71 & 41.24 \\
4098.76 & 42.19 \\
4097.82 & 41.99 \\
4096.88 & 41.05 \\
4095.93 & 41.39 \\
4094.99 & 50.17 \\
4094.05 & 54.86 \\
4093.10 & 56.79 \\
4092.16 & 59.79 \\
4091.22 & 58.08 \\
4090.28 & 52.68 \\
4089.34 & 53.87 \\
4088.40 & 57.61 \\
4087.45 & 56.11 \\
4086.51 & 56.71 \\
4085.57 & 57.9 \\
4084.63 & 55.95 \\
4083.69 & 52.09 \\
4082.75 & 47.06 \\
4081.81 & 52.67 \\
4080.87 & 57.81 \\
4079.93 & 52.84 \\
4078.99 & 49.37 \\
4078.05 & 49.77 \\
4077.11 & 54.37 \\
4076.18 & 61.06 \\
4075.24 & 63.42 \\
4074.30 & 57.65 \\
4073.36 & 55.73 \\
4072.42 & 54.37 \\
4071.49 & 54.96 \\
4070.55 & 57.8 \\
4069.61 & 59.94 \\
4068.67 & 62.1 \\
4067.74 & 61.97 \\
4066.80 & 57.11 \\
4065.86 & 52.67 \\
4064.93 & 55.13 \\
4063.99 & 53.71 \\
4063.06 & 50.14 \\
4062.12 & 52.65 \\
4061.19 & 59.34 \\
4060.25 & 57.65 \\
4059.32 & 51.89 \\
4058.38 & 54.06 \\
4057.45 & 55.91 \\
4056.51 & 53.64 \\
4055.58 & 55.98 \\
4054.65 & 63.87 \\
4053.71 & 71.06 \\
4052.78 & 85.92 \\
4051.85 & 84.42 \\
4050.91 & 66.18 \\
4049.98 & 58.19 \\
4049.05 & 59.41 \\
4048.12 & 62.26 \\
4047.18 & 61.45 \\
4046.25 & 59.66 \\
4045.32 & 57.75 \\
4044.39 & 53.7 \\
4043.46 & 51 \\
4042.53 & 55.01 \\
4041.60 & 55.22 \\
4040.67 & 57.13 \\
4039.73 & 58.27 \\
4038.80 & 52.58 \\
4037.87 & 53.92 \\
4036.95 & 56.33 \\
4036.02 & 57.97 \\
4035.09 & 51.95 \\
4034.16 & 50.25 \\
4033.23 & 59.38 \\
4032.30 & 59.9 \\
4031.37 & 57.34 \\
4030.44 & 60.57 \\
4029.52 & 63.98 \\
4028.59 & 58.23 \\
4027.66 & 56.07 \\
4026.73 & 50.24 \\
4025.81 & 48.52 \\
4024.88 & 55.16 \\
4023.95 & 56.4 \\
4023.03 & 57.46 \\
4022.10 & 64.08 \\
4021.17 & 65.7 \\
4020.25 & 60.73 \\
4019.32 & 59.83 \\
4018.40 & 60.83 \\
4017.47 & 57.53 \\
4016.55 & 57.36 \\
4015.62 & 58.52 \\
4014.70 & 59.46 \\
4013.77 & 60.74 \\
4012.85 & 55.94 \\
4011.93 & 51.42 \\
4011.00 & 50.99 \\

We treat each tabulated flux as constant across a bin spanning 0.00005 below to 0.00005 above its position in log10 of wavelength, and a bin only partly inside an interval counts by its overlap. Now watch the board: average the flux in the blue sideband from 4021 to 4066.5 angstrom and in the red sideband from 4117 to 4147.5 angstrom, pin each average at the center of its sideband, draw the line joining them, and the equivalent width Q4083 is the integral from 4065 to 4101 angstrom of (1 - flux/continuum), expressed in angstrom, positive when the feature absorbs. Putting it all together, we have 2.5 angstrom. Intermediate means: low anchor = 58.1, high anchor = 56.6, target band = 53.4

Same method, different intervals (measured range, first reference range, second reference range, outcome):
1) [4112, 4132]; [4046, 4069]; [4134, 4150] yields 1.35 angstrom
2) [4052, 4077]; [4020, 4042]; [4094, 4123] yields -3.14 angstrom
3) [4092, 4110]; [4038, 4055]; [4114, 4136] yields 4.75 angstrom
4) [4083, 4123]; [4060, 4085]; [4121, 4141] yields 5.26 angstrom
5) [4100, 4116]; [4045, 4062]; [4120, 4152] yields 3.98 angstrom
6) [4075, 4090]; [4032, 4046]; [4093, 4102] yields -2.79 angstrom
